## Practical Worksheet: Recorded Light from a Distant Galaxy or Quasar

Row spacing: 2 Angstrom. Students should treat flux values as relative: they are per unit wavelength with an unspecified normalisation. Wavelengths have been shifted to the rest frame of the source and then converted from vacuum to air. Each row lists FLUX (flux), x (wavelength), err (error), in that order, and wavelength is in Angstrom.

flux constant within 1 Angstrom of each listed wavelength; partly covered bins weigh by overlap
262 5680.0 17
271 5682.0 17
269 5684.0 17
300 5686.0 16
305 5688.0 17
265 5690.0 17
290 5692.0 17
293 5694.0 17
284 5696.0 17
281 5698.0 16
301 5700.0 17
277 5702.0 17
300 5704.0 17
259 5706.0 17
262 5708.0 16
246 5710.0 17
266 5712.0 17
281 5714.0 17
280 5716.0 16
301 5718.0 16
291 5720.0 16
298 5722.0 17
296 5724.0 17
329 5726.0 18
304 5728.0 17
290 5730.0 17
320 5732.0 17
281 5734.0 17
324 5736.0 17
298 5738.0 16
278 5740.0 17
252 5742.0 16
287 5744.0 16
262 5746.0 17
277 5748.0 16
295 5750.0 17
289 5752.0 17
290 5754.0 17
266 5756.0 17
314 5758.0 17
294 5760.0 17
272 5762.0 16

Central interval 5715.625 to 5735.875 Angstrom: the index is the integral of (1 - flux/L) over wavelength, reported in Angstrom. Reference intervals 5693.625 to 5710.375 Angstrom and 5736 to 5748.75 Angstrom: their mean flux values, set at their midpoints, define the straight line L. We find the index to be -1.56 Angstrom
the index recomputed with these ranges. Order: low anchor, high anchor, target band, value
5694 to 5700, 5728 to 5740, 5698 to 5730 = 0.8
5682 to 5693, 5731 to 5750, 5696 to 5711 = 0.5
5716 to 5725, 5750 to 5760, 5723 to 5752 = 0.0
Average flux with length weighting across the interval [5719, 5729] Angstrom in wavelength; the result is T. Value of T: 304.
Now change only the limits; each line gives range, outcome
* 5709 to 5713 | 256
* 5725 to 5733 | 311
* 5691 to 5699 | 287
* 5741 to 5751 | 275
